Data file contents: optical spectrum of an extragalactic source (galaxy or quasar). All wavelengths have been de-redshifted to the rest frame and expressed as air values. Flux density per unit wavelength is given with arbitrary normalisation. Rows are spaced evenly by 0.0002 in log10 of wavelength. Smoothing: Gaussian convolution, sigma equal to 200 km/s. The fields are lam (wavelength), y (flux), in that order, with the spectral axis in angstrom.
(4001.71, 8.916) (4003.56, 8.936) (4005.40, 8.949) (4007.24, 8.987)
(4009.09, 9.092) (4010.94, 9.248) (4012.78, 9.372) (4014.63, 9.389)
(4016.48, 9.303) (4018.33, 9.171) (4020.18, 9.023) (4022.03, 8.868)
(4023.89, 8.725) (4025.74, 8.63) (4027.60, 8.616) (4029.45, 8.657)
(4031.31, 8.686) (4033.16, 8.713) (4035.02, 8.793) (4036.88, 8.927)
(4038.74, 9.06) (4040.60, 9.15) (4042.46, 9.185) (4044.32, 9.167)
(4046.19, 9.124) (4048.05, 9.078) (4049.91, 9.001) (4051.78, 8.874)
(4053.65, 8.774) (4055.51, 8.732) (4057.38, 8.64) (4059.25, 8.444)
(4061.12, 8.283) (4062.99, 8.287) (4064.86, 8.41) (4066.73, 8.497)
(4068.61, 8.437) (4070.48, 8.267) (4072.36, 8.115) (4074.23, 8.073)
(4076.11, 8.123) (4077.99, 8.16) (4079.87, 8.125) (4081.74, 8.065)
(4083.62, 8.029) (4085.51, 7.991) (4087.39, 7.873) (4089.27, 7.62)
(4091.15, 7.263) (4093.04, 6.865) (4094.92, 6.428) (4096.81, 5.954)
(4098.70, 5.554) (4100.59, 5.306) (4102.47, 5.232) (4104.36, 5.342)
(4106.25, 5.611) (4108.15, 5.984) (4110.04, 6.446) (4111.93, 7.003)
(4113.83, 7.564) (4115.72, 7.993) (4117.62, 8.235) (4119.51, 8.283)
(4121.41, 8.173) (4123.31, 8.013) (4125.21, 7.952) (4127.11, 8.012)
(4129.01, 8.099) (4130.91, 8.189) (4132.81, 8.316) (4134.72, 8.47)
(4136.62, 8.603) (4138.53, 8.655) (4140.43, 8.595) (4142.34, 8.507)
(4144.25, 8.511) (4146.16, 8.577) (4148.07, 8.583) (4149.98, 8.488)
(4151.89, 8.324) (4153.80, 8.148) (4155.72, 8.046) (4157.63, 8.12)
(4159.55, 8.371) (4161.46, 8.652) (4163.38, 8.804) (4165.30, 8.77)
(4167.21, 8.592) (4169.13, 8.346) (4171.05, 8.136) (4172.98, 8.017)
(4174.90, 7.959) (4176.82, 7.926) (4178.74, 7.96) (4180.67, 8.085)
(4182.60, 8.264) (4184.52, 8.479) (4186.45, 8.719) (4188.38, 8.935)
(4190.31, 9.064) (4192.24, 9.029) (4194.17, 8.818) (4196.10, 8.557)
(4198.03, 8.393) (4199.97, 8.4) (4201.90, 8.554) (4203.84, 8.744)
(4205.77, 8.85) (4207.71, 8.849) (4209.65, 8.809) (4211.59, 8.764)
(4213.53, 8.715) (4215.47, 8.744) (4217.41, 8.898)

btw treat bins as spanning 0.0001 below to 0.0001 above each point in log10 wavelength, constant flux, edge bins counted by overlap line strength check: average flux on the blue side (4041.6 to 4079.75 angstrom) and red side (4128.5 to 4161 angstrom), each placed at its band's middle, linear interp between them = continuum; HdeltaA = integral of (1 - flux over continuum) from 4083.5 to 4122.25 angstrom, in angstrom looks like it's 7.4 angstrom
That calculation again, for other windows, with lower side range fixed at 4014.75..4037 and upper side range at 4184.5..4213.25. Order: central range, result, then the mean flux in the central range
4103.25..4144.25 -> 5.0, 7.73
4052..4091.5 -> 2.7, 8.23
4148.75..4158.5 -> 0.6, 8.24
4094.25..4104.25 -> 3.6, 5.64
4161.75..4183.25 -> 1.2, 8.27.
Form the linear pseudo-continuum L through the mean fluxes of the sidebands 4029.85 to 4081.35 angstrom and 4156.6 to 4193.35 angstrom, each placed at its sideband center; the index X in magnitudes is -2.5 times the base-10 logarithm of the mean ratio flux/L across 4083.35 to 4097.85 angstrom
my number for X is 0.19 mag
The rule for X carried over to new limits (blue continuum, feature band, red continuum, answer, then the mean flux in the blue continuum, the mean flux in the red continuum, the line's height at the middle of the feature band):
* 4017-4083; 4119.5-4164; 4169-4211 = 0.03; 8.65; 8.5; 8.55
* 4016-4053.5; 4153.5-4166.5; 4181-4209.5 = 0.04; 8.93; 8.68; 8.73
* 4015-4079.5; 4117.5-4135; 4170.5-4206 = 0.05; 8.7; 8.46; 8.57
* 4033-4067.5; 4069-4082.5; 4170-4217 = 0.08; 8.8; 8.54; 8.75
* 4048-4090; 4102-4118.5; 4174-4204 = 0.25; 8.33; 8.49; 8.38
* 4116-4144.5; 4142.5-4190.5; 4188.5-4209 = 0.02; 8.3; 8.74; 8.53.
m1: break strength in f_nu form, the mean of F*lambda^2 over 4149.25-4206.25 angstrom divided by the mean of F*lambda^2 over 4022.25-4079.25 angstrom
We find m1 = 1.0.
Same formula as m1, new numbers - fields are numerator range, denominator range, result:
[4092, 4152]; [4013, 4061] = 0.88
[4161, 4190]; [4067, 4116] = 1.22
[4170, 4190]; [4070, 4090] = 1.08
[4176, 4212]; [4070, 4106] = 1.27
